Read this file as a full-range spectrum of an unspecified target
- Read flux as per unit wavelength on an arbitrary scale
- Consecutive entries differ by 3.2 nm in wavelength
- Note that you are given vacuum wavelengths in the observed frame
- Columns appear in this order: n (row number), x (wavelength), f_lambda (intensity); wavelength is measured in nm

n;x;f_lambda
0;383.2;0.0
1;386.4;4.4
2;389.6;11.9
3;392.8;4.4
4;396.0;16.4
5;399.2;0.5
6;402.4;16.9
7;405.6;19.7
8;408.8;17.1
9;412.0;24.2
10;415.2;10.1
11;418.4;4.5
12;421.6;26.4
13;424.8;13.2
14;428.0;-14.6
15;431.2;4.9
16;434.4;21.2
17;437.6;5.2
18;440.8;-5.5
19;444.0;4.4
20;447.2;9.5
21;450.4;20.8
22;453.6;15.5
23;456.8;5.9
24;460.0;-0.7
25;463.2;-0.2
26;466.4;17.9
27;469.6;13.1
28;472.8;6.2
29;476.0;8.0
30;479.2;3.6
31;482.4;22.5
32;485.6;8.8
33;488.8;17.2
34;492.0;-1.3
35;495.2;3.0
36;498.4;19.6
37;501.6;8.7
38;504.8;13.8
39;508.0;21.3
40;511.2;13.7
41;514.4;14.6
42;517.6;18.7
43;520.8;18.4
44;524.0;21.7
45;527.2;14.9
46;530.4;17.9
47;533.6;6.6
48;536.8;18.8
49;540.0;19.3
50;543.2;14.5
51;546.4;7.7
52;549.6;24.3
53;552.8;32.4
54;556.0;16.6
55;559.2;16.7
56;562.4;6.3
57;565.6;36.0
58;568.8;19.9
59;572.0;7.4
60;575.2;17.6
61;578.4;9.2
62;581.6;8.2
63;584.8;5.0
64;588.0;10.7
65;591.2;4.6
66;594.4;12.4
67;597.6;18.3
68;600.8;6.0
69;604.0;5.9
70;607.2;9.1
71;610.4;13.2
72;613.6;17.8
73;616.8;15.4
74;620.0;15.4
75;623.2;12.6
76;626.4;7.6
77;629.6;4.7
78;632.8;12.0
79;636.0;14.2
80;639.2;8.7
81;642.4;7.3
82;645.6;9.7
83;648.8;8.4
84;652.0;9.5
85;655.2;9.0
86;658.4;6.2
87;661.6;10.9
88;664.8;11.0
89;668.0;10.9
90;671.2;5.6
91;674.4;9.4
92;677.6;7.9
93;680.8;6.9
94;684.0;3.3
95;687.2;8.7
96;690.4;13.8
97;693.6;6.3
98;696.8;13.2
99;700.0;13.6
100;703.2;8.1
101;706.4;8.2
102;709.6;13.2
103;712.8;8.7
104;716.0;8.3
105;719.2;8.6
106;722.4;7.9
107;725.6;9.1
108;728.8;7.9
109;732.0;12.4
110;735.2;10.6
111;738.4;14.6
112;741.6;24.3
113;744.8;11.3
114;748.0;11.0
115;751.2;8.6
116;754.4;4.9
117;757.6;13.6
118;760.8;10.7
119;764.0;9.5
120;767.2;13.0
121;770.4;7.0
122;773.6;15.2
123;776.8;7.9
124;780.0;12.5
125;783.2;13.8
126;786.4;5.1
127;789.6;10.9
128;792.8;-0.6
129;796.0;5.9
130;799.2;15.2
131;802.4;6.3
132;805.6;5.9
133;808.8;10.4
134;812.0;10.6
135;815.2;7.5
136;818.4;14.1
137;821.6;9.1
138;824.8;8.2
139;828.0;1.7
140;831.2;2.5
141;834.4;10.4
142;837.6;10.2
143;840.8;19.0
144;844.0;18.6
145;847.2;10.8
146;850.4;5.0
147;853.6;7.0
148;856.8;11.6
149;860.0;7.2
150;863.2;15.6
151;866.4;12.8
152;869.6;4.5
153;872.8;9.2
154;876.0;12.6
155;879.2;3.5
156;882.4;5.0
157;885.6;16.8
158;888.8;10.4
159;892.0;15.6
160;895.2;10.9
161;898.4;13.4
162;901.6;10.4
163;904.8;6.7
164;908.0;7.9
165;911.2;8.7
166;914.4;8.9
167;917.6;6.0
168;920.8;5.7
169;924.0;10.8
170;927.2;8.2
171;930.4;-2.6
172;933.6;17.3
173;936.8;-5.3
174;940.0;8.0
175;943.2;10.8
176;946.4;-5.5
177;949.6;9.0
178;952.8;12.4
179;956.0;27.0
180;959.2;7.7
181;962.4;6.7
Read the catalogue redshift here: 0.128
